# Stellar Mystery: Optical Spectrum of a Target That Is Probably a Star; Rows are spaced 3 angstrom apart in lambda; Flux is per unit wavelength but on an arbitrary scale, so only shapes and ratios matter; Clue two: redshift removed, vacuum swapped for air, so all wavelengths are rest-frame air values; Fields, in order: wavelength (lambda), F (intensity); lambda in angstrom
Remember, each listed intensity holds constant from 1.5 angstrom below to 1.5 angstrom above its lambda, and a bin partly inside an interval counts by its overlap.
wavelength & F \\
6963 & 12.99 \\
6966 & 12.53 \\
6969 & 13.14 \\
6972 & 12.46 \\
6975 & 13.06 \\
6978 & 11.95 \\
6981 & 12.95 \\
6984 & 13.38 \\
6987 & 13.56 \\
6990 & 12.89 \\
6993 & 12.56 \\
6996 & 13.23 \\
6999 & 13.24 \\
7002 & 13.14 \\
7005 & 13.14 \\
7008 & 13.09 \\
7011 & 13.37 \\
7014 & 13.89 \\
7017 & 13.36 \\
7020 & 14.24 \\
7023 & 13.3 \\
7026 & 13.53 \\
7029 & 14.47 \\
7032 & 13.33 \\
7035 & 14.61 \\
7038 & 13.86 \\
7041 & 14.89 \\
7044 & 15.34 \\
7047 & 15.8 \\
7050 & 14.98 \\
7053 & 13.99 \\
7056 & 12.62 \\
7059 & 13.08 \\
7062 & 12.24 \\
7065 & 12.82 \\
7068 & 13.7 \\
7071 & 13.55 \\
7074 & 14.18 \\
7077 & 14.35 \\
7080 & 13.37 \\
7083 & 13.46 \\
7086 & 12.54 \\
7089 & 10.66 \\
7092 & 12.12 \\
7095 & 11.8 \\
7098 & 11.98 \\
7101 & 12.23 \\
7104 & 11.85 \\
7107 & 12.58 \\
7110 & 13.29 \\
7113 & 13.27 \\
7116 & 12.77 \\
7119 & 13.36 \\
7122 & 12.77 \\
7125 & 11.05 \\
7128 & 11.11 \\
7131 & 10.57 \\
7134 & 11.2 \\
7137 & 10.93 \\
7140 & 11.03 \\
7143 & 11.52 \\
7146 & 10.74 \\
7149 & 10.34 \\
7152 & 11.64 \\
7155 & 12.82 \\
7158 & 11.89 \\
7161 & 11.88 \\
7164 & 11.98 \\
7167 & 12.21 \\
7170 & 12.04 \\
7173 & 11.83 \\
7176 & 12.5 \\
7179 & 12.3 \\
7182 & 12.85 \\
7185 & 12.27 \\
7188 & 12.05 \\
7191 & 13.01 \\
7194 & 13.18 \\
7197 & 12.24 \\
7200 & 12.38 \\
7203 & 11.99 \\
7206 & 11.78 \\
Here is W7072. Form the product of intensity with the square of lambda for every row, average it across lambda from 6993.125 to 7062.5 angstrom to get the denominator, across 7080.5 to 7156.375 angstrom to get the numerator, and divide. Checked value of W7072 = 0.89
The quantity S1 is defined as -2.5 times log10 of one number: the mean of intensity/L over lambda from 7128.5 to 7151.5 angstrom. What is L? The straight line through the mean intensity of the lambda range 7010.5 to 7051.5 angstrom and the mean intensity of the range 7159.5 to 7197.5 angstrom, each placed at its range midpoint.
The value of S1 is 0.17 mag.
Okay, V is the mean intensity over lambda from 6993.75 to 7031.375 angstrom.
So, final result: 13.5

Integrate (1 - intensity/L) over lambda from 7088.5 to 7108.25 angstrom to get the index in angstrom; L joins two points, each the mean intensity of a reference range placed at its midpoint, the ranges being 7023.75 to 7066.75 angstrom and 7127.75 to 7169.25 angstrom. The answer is 1.1 angstrom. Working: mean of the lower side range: 14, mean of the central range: 11.9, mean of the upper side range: 11.4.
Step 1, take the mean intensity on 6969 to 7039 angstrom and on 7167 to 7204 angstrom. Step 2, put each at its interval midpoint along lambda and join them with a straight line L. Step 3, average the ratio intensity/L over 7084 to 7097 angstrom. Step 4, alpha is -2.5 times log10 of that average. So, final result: 0.09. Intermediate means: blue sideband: 13.3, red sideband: 12.4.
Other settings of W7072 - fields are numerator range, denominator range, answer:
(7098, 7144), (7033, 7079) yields 0.87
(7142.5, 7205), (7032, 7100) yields 0.93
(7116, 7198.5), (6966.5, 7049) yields 0.92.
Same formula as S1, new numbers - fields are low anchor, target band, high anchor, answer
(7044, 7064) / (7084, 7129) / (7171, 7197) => 0.090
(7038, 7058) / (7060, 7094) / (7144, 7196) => 0.077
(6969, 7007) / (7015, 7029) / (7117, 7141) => -0.089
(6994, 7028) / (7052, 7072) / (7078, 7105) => -0.036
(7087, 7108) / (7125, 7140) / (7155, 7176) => 0.096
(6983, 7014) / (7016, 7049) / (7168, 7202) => -0.097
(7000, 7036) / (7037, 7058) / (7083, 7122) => -0.101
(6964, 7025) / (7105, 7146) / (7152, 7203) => 0.056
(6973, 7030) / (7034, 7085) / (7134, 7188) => -0.096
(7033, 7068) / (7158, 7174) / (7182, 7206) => 0.066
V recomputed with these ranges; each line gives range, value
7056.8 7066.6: 12.7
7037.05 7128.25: 13.1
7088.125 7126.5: 12.3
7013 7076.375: 13.9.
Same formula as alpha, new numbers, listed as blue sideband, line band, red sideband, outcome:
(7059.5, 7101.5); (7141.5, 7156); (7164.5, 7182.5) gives 0.09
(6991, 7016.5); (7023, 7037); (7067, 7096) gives -0.06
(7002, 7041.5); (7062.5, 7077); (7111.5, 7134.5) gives -0.05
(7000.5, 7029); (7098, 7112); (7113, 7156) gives -0.03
